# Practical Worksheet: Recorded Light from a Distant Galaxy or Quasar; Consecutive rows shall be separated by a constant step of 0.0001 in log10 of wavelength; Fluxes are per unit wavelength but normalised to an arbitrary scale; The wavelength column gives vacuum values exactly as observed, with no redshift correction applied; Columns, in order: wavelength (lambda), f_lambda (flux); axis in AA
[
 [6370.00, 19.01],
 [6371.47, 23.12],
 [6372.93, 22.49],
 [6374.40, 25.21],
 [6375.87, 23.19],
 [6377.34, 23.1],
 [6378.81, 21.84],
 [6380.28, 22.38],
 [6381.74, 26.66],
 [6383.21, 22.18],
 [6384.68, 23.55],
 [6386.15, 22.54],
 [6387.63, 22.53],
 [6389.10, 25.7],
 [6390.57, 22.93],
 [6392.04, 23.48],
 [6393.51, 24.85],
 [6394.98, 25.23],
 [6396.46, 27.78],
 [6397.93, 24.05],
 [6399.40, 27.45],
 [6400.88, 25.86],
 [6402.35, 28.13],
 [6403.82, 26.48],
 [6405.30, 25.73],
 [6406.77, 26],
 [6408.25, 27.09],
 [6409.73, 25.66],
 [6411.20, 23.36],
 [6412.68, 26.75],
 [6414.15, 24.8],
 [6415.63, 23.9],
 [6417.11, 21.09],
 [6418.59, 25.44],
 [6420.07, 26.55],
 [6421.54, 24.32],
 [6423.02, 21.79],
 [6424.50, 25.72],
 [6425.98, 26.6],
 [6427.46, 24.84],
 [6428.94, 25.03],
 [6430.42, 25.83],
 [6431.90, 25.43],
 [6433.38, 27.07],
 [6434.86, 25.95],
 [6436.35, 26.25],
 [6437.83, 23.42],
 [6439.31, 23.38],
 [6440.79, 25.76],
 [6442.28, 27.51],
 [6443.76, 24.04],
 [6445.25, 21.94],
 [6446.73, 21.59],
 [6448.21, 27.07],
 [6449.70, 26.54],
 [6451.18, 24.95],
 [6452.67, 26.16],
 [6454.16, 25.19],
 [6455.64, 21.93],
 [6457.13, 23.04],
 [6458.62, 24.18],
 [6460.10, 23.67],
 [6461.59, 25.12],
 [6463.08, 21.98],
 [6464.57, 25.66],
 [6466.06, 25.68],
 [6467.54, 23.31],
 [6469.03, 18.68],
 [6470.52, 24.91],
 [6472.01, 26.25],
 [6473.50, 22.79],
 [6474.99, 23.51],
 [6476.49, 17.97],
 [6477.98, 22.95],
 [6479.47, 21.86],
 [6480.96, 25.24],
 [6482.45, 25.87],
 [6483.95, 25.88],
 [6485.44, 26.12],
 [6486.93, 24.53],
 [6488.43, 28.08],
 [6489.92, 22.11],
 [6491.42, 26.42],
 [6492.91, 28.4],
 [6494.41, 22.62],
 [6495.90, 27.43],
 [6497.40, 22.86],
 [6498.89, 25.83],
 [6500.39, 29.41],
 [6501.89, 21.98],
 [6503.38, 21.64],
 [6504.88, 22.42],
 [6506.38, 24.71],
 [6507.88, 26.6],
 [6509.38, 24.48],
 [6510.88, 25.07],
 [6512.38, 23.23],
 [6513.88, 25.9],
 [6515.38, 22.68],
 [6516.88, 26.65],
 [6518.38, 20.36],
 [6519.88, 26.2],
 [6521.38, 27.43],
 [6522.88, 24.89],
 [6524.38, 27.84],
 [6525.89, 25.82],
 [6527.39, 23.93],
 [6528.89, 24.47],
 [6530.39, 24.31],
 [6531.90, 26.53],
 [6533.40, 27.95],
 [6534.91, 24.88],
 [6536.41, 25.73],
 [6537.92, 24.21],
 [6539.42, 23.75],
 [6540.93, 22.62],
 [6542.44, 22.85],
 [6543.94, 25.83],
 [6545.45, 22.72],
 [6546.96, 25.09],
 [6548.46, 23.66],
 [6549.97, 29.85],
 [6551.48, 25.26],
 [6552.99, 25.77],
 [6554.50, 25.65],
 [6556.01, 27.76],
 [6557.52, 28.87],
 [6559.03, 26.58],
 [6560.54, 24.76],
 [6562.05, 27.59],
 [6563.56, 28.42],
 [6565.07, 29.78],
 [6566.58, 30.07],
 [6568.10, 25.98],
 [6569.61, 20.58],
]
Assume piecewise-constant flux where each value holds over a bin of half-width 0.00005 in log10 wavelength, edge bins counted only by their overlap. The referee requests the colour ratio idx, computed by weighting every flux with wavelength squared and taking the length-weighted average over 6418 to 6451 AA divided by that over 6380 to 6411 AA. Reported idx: 1.0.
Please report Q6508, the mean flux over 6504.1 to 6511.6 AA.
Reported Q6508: 24.6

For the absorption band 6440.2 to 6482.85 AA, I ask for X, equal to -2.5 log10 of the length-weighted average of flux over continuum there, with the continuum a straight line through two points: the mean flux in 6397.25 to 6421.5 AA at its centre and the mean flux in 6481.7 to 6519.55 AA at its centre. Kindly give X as 0.05 mag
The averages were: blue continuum 25.5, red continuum 24.9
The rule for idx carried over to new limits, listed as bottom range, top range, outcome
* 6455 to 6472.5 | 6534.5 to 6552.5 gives 1.07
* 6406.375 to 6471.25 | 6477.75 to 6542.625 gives 1.03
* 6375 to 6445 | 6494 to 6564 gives 1.05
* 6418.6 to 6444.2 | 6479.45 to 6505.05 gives 1.01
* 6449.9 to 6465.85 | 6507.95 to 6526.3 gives 1.05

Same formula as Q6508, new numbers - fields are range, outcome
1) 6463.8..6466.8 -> 25.7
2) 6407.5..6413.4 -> 25.7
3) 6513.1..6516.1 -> 24.3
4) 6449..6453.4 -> 25.9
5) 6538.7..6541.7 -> 23.1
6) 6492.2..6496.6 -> 26.1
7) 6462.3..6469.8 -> 23.1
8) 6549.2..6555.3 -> 26.6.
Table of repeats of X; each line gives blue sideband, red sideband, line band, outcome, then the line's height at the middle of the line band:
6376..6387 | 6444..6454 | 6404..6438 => -0.05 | 24.1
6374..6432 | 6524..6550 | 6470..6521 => 0.02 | 24.9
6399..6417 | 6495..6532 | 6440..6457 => 0.03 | 25.4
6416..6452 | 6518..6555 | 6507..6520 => 0.03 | 25.1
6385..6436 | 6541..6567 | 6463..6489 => 0.08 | 25.7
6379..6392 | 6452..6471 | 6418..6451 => -0.06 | 23.7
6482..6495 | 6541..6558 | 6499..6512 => 0.04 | 25.6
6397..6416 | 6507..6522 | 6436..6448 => 0.05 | 25.5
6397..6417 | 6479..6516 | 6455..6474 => 0.07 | 25.2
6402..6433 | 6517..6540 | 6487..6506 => 0.02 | 25.3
